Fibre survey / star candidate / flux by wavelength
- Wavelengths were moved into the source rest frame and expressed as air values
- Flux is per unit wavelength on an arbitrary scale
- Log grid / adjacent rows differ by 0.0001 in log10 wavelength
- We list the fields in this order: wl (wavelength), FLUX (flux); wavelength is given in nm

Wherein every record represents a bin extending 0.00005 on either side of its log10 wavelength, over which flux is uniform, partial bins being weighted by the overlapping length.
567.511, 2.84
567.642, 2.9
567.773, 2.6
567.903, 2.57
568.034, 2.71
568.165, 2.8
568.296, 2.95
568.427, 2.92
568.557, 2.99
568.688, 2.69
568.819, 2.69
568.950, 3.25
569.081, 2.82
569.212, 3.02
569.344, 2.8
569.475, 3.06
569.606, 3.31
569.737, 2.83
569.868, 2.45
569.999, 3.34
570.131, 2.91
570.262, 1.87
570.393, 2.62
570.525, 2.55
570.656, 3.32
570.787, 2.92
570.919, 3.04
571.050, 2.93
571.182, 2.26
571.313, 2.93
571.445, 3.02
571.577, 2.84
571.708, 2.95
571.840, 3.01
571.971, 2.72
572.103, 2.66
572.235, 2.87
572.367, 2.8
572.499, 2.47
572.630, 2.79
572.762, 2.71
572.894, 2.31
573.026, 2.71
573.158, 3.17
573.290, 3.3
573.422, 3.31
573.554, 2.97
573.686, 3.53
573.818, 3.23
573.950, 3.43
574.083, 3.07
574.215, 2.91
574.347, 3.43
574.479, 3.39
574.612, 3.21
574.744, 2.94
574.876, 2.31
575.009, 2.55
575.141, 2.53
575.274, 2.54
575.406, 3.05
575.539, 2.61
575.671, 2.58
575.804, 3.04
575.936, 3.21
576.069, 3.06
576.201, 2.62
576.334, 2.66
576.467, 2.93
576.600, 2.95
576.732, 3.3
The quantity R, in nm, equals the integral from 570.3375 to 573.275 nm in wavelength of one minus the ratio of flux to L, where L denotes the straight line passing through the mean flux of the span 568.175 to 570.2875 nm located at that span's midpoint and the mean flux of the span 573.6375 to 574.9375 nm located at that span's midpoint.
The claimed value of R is 0.20 nm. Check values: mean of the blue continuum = 2.89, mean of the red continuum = 3.14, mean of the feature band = 2.81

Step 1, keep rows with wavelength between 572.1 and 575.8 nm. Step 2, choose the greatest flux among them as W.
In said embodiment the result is 3.53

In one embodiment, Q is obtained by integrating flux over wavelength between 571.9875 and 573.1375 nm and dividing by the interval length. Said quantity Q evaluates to 2.69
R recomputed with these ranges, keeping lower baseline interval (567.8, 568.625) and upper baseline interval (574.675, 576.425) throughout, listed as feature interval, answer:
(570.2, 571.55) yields 0.020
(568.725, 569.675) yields -0.060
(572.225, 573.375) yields -0.009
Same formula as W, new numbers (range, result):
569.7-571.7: 3.34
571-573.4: 3.3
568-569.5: 3.25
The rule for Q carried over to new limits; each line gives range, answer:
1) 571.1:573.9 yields 2.89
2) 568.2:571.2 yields 2.86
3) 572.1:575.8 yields 2.91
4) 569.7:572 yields 2.81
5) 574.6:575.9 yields 2.73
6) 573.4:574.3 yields 3.21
